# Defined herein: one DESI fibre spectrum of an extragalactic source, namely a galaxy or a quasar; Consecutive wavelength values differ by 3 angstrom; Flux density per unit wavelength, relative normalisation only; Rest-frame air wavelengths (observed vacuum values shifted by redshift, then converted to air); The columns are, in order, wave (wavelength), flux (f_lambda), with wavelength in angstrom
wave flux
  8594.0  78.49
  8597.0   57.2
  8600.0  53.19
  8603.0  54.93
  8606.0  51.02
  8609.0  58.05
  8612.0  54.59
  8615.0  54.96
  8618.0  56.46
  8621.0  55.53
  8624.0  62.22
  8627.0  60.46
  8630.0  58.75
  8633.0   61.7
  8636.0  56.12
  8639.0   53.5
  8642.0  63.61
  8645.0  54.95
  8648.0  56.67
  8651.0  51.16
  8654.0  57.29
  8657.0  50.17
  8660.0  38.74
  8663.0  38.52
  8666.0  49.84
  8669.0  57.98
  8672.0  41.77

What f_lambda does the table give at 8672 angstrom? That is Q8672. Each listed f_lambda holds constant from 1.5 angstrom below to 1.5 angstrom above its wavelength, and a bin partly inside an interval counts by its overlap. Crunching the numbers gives 41.77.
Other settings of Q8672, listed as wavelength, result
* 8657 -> 50.17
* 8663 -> 38.52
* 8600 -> 53.19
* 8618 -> 56.46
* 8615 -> 54.96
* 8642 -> 63.61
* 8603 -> 54.93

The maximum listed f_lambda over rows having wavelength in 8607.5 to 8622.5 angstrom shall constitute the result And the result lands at 58.05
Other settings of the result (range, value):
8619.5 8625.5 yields 62.22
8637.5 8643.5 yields 63.61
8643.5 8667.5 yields 57.29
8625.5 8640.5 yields 61.7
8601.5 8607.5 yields 54.93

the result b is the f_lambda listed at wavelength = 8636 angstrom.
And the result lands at 56.12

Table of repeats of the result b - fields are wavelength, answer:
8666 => 49.84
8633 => 61.7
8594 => 78.49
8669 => 57.98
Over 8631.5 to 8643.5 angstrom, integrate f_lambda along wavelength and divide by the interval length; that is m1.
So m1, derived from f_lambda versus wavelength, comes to 58.7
